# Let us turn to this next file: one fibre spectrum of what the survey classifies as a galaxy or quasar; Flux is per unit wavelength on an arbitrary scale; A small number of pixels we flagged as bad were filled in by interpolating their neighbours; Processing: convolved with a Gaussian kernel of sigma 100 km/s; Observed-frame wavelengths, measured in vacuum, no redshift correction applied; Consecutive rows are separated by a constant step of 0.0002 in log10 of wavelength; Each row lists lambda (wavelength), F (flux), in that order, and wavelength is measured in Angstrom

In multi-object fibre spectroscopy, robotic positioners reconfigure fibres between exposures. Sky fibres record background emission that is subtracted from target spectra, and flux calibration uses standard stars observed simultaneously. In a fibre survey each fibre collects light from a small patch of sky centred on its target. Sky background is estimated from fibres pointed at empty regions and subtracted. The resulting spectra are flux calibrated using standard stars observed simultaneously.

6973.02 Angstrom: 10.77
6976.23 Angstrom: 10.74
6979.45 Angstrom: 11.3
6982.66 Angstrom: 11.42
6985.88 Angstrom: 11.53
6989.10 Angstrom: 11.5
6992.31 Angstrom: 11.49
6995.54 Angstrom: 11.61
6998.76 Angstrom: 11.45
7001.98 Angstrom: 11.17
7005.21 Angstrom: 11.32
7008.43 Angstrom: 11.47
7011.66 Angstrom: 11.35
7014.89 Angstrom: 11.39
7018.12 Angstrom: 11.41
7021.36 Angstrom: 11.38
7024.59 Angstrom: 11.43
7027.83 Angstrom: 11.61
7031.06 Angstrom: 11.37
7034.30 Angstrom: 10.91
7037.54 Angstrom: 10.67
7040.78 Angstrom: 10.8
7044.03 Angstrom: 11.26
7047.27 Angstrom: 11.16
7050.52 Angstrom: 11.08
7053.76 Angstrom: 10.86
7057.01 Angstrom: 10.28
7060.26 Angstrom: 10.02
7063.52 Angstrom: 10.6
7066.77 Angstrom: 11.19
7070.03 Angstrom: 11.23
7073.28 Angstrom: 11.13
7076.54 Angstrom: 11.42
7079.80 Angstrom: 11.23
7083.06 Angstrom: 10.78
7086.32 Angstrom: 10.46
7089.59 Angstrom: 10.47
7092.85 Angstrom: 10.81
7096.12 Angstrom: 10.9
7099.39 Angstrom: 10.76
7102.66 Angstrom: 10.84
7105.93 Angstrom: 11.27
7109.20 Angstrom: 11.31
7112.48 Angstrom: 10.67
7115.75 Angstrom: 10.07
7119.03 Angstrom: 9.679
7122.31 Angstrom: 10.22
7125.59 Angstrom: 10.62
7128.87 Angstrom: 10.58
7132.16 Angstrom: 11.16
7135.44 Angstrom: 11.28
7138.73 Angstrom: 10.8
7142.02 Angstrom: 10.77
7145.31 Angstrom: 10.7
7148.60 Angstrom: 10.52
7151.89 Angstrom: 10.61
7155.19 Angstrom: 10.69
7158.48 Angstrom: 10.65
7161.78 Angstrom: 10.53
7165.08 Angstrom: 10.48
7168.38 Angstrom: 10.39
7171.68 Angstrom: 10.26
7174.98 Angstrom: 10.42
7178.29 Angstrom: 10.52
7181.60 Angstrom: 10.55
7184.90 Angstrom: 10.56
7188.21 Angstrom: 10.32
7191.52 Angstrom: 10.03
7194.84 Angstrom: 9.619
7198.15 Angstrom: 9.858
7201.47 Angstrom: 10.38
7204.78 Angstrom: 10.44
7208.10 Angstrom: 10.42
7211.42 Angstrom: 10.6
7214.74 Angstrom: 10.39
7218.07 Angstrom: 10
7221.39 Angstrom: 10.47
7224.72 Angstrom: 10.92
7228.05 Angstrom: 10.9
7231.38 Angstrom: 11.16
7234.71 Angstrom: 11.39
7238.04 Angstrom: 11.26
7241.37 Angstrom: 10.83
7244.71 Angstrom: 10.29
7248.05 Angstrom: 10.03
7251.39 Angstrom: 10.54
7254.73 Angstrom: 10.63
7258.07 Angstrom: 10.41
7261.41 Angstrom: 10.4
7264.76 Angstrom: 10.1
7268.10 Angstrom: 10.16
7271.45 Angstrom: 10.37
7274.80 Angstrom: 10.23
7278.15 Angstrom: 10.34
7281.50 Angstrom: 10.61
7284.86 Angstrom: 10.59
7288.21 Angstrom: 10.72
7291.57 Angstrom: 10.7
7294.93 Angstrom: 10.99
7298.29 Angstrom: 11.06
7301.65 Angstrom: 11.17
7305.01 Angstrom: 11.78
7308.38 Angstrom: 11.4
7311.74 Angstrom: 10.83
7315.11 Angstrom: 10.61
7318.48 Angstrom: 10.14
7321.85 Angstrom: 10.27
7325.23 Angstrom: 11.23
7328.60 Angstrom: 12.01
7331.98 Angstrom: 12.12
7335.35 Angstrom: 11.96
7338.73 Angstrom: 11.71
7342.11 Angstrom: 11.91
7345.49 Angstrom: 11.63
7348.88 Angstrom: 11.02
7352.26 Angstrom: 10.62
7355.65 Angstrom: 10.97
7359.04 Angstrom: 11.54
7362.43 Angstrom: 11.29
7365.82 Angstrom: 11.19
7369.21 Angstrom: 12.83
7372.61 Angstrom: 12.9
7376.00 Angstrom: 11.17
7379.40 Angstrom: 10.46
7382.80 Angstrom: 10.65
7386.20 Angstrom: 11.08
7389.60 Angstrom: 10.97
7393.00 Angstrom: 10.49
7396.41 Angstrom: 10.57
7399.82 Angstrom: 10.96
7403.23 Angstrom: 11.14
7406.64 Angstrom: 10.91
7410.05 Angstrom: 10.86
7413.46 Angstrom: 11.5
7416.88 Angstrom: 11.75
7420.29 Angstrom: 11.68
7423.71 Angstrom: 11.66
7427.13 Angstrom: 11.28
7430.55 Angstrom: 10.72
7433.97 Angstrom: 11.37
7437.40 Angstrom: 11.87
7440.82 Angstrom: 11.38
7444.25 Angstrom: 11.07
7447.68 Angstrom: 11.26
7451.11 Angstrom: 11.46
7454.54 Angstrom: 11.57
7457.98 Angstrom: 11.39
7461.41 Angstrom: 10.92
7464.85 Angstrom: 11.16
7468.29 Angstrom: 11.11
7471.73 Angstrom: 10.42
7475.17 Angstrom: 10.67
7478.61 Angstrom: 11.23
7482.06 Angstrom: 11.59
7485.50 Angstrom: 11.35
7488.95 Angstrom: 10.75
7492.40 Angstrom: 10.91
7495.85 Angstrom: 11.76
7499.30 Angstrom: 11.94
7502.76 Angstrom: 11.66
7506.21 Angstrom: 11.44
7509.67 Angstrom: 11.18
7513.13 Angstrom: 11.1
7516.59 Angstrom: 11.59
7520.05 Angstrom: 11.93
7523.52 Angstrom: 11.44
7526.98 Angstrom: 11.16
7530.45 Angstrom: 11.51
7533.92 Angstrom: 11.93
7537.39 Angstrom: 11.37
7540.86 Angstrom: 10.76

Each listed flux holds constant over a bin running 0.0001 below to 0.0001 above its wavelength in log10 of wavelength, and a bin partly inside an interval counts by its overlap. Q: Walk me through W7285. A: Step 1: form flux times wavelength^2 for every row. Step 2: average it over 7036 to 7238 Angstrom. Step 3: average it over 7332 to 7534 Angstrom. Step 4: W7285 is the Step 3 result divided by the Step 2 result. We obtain 1.15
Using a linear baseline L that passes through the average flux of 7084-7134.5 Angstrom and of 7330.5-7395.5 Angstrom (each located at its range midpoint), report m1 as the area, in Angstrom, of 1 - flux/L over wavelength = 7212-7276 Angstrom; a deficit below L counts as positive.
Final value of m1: 2.8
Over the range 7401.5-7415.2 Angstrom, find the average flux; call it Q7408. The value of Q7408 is 11.1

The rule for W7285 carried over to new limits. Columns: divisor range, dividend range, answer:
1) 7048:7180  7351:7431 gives 1.13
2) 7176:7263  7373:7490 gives 1.13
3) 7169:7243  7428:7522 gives 1.16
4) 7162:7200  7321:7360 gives 1.16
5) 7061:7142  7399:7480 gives 1.14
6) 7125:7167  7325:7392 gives 1.13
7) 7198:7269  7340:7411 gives 1.10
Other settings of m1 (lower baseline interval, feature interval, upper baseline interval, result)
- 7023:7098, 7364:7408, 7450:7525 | 0.1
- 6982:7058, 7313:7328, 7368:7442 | 0.8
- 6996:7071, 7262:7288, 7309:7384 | 2.1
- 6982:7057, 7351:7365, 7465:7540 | 0.2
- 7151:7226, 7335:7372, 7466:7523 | -2.3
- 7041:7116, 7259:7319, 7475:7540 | 2.4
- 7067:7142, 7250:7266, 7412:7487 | 0.9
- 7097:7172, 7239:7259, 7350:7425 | 0.8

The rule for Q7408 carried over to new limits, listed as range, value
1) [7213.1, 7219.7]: 10.2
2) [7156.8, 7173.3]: 10.5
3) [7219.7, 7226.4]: 10.7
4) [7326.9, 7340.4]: 12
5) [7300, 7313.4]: 11.3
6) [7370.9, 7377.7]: 12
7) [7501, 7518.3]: 11.4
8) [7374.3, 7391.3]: 10.9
